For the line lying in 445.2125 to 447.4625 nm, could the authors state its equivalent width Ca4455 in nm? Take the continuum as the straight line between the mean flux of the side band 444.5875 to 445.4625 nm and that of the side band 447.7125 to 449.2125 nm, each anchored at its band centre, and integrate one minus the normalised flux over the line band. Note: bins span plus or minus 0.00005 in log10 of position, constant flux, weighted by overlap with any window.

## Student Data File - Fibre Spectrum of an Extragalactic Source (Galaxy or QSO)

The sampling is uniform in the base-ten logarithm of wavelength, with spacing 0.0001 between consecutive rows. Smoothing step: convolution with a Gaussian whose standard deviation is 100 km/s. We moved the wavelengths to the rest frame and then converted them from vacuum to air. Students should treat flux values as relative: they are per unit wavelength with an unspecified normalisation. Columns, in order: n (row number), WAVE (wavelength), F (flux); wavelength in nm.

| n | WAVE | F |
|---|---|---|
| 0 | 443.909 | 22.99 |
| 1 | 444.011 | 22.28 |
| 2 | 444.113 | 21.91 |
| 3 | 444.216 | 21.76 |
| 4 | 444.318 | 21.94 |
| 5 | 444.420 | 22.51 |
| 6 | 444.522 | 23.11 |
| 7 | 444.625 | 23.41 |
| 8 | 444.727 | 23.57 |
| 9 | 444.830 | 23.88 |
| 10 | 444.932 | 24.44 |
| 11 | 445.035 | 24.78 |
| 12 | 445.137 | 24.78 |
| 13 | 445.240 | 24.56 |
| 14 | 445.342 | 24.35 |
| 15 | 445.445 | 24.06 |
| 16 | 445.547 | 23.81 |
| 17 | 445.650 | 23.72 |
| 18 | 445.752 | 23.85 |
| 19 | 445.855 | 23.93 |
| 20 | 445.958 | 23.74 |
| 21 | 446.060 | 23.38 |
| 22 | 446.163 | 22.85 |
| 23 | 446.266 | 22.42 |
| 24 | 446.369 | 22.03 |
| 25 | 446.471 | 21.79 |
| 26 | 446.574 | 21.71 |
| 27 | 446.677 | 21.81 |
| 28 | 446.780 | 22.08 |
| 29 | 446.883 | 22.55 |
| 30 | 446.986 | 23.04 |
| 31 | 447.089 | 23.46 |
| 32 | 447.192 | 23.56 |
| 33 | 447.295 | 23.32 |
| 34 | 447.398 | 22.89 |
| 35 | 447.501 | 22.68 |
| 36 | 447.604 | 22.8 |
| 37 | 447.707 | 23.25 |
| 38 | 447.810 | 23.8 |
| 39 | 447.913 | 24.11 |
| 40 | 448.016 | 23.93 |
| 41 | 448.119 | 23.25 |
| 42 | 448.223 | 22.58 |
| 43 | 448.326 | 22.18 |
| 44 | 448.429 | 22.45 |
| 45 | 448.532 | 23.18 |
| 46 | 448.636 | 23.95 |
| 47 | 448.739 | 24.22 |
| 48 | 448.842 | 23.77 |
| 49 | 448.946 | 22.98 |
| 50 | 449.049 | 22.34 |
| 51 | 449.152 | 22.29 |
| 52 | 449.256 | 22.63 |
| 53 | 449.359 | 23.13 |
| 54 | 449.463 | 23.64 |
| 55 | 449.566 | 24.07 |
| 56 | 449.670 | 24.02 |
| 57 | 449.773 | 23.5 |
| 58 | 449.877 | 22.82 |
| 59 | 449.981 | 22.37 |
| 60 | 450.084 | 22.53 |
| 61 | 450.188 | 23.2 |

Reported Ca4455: 0.07 nm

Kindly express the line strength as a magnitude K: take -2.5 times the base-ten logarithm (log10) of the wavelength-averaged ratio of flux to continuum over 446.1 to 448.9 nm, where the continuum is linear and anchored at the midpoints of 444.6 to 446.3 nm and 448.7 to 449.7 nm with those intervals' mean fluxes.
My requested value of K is 0.028 mag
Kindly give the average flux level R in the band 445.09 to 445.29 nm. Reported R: 24.6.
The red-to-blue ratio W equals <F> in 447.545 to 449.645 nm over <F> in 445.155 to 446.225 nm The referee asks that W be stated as 1.0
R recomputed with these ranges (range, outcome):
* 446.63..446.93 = 22.1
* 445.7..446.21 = 23.6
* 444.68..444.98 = 24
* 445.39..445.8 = 23.9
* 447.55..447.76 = 23.1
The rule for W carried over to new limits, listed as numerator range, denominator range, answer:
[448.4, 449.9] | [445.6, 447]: 1.02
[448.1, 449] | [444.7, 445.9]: 0.96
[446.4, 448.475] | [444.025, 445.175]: 0.98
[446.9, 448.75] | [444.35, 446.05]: 0.97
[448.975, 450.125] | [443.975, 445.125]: 1.00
